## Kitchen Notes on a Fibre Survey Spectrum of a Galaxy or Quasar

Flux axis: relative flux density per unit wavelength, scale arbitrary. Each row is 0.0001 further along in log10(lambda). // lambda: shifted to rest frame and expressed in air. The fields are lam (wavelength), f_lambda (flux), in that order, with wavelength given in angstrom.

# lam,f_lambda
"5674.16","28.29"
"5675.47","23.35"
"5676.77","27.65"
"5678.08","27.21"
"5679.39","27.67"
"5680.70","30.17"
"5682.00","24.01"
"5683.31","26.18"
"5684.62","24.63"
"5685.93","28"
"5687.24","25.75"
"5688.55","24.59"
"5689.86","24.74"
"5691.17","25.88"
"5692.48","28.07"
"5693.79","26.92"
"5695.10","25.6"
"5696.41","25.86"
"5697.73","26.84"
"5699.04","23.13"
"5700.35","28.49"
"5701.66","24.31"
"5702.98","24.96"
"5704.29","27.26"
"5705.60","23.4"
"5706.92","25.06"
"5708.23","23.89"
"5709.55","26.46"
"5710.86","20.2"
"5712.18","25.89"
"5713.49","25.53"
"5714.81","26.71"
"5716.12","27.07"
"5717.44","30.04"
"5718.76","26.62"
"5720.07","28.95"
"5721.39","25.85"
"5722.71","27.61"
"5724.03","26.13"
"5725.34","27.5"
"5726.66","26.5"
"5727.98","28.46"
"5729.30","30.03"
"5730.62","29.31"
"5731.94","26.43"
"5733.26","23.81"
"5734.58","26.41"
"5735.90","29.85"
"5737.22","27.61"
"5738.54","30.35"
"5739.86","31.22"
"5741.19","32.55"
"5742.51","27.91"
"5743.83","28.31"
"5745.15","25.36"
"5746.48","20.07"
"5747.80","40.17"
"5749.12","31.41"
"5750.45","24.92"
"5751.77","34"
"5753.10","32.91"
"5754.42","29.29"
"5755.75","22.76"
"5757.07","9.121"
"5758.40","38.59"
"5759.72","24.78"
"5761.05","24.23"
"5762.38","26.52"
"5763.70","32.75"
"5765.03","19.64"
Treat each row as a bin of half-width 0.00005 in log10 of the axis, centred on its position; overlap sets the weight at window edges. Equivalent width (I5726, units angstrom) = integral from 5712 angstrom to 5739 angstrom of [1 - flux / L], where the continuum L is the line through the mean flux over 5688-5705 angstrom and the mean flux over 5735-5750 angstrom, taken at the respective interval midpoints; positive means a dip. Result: 0.6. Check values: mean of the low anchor 25.9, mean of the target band 27.5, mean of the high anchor 29.4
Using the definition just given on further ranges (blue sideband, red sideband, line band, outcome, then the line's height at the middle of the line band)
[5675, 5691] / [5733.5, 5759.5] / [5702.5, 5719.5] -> 0.96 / 27.2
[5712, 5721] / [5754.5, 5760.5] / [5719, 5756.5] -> -3.82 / 25.8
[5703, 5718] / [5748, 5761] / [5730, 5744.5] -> -0.85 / 26.9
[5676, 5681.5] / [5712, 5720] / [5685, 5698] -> 0.73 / 27.7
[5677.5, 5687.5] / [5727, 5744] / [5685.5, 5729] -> 2.29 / 27.6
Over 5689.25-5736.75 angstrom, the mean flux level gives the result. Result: 26.4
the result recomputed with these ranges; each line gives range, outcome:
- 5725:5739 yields 27.8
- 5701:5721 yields 25.8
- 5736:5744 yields 29.8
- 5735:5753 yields 29.6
